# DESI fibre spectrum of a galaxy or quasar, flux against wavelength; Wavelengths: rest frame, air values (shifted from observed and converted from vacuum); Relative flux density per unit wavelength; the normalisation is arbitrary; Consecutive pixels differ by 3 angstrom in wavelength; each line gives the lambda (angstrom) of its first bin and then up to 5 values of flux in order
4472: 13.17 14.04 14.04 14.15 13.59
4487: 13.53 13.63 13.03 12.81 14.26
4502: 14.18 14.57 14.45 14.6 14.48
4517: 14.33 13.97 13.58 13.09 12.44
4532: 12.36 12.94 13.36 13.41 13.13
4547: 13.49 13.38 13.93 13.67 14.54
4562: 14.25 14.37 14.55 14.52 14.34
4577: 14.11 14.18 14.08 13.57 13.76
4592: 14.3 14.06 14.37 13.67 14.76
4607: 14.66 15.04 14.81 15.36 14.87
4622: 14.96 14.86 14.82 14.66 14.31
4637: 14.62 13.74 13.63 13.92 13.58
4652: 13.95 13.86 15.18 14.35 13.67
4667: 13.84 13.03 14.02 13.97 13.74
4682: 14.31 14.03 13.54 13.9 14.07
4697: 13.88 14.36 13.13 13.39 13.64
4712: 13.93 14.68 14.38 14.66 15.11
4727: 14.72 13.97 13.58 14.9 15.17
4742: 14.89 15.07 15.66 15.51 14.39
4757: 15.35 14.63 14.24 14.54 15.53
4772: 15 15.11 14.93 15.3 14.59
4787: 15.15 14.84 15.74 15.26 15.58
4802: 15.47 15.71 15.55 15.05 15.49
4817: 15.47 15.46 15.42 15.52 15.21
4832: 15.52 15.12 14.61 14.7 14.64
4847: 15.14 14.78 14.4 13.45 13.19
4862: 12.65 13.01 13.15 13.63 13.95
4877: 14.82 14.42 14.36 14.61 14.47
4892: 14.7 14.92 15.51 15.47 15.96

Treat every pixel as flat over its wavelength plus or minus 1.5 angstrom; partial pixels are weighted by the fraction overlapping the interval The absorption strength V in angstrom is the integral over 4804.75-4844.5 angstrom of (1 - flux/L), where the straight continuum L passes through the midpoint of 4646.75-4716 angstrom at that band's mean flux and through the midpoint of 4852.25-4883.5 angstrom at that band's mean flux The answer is -4.4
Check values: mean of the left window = 13.9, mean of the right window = 13.7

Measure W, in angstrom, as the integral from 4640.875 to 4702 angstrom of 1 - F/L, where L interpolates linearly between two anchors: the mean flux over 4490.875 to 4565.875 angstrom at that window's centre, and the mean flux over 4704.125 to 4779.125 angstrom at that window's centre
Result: 1.78 angstrom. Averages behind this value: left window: 13.7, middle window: 13.9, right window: 14.7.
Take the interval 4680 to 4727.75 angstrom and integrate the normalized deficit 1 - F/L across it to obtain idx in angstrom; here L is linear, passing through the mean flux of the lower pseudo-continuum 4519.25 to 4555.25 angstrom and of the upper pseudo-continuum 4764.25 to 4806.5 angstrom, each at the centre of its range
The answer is 1.5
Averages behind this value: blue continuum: 13.3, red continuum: 15.2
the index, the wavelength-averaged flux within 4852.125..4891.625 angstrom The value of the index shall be 13.9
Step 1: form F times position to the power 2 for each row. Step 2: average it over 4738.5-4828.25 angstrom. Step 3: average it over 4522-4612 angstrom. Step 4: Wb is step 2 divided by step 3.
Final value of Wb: 1.20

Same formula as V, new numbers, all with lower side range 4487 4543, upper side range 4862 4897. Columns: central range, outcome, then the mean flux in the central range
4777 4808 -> -2.8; 15.3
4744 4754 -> -0.9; 15.3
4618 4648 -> -1.4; 14.4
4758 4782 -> -1.6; 14.9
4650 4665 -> -0.4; 14.2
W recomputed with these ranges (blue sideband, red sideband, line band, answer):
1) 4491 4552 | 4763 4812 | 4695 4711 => 1.1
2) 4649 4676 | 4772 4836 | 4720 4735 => 0.2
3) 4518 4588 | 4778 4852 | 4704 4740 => 0.9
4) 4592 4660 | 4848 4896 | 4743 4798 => -3.3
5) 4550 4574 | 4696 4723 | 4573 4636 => -1.3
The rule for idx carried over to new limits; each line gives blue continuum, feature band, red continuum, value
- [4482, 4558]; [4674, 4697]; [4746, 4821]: 1.05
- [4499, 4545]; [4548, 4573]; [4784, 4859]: -0.50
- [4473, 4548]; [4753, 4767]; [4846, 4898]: -0.66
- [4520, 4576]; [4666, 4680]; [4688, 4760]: 0.48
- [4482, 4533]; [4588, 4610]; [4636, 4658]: -0.65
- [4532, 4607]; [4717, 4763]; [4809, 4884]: -1.55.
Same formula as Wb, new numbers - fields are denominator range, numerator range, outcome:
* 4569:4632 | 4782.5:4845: 1.15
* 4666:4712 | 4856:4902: 1.11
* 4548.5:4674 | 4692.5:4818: 1.11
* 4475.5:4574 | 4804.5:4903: 1.22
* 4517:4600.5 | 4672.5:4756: 1.11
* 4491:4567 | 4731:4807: 1.22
